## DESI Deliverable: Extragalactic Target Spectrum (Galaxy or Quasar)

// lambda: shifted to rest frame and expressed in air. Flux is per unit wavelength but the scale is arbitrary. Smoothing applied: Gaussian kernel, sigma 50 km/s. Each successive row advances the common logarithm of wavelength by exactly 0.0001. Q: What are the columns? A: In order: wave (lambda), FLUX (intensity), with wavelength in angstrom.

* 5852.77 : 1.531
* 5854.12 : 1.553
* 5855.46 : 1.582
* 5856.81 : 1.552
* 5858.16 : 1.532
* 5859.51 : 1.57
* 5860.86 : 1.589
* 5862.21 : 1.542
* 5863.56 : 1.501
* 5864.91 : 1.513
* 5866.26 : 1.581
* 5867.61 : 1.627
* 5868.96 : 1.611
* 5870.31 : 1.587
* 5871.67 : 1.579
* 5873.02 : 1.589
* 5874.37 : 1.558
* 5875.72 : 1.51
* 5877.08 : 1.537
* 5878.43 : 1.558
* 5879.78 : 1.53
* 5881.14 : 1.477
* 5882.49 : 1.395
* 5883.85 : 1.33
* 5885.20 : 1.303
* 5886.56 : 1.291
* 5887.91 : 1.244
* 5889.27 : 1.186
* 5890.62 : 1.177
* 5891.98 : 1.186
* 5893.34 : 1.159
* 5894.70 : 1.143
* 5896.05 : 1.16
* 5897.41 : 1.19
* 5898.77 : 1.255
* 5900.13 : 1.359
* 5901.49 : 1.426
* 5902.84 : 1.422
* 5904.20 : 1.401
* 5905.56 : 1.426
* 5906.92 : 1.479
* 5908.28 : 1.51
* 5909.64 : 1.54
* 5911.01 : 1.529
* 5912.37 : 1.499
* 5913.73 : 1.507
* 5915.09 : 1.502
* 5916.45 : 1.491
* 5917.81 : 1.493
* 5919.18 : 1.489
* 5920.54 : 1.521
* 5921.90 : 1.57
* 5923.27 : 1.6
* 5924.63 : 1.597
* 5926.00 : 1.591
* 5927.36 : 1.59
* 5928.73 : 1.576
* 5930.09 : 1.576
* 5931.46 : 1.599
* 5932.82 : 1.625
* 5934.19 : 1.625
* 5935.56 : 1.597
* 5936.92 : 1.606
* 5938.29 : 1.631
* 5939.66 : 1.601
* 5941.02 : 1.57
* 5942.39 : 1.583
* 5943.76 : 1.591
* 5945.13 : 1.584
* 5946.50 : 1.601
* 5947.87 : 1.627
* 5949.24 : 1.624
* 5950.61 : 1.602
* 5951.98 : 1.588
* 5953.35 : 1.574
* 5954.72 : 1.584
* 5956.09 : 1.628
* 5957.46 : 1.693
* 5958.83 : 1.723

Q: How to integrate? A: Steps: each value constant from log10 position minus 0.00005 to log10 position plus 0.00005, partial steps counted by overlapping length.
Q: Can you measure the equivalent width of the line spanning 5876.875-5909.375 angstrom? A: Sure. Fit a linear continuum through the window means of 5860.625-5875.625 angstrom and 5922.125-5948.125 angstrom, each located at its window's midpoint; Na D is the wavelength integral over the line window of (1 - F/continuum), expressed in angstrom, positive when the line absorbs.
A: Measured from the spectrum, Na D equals 4.94 angstrom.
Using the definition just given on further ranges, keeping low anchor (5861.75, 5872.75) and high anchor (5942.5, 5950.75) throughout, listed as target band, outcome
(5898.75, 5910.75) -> 1.12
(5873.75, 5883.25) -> 0.40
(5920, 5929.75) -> 0.09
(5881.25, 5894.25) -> 2.61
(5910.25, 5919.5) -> 0.51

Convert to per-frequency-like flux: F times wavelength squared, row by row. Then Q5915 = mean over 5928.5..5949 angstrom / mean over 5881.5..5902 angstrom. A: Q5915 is 1.30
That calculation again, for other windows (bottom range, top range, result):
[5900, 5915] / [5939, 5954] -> 1.10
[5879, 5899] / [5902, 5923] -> 1.19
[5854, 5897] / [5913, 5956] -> 1.12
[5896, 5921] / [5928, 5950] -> 1.12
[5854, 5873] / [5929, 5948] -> 1.05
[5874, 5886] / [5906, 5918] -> 1.04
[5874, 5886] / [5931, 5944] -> 1.12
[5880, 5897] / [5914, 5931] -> 1.24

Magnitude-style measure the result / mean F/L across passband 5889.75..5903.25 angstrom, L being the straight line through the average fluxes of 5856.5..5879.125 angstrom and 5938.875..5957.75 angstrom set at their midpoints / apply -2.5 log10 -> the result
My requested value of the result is 0.26 mag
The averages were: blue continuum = 1.56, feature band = 1.24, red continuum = 1.6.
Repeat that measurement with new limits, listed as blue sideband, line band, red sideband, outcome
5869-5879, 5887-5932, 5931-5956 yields 0.12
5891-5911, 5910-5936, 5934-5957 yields -0.06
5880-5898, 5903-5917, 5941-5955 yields -0.08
